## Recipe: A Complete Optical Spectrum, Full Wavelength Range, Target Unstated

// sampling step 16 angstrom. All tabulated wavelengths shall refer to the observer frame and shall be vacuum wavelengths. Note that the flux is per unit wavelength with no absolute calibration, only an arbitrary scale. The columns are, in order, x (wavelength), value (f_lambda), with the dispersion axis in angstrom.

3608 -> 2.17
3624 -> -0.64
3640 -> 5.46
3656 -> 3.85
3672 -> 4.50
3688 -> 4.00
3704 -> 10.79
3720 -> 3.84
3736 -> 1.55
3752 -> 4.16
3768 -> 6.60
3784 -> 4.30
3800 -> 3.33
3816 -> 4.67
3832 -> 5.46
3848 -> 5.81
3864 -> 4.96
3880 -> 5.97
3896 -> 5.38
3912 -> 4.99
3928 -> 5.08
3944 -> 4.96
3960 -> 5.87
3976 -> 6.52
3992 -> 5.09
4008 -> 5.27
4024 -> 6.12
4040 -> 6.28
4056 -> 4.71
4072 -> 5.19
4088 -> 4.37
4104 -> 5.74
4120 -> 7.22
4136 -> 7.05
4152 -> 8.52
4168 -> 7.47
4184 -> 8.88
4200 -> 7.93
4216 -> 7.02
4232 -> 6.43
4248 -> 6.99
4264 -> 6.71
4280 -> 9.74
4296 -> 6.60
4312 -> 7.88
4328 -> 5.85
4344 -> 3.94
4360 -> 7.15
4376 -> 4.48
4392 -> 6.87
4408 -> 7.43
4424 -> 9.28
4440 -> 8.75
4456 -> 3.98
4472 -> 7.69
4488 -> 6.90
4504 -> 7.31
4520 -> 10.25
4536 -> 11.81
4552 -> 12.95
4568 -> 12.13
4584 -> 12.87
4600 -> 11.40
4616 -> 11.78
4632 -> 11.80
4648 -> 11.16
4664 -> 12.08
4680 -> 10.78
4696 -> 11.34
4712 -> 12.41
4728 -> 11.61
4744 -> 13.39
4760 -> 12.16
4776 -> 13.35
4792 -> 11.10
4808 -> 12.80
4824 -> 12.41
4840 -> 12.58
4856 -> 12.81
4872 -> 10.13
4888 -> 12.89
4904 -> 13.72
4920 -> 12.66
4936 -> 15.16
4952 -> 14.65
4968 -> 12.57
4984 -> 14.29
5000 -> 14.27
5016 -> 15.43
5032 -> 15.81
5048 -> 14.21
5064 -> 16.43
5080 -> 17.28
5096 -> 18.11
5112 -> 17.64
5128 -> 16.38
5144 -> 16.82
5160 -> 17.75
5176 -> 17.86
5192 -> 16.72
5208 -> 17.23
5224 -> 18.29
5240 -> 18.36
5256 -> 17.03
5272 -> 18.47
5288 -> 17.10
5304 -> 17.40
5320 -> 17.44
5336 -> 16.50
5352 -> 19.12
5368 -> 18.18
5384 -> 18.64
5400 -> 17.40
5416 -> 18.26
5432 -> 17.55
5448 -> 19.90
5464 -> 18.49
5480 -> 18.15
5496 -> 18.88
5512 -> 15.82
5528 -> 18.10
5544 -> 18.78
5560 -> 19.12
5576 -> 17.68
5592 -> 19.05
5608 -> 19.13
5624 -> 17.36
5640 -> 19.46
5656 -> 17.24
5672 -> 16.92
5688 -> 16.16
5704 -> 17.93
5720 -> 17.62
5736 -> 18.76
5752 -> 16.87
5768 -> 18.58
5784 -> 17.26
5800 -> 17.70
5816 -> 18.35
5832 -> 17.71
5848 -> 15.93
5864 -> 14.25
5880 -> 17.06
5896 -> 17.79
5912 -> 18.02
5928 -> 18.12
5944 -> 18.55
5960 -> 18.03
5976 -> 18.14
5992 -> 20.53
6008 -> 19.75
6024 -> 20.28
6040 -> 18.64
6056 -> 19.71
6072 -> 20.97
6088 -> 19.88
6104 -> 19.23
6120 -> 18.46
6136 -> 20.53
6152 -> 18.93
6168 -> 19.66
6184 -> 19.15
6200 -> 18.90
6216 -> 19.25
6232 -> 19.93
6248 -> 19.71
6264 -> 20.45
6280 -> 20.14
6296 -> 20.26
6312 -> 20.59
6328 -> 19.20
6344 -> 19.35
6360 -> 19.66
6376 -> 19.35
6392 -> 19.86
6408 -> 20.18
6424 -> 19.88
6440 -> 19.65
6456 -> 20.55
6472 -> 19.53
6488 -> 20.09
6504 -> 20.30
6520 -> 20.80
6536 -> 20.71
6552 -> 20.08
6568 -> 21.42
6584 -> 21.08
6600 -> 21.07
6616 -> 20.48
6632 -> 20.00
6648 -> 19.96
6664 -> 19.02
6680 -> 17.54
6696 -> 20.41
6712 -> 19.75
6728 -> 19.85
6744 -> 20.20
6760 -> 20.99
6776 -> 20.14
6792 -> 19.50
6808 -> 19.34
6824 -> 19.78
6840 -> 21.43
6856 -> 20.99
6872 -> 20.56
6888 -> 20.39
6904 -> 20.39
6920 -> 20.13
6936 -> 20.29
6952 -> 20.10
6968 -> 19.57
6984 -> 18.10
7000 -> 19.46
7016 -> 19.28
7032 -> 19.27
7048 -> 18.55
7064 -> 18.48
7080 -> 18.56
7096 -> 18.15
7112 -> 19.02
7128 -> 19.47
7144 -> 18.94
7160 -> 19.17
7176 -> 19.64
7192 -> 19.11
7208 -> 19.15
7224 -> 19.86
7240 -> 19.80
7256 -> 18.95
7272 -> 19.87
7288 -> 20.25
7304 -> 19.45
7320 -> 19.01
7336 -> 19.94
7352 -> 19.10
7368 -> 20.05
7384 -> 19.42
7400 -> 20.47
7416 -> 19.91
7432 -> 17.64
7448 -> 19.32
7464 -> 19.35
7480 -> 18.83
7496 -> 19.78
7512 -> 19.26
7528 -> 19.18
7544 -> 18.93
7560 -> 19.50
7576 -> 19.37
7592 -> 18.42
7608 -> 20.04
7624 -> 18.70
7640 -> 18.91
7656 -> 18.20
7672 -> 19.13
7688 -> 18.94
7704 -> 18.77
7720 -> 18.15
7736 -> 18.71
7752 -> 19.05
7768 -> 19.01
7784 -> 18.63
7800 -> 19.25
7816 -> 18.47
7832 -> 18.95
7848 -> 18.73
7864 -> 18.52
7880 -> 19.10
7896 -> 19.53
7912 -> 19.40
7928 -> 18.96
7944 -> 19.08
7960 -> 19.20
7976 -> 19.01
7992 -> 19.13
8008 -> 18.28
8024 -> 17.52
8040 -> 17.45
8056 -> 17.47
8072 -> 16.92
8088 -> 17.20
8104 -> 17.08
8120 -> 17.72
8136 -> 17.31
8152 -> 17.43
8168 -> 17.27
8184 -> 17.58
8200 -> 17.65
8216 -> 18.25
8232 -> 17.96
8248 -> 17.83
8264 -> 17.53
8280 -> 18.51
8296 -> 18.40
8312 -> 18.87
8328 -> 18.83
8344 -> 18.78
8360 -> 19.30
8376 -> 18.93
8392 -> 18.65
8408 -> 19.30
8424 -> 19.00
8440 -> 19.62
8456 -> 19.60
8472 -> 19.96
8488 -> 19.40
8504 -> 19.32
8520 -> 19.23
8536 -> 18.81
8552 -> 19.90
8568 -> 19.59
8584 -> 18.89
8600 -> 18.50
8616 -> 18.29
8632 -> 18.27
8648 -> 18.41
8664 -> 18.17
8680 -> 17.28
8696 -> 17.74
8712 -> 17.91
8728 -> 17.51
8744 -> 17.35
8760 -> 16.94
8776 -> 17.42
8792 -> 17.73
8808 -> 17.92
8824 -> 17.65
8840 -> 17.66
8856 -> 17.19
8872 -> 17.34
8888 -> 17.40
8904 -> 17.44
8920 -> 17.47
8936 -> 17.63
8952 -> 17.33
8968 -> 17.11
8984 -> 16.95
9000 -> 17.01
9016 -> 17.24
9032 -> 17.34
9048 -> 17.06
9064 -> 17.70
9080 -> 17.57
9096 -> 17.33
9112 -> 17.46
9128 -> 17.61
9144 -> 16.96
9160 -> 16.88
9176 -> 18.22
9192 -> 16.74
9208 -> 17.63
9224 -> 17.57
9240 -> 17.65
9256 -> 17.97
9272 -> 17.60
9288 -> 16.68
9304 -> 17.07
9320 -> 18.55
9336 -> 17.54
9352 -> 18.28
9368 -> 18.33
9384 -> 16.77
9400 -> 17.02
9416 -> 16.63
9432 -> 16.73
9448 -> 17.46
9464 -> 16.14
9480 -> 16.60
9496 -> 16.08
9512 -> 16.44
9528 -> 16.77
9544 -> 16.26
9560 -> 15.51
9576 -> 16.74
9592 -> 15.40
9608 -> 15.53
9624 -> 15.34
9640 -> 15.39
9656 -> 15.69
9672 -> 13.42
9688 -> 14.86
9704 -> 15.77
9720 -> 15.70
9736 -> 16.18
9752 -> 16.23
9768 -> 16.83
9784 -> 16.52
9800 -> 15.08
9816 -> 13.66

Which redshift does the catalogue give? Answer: 0.13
